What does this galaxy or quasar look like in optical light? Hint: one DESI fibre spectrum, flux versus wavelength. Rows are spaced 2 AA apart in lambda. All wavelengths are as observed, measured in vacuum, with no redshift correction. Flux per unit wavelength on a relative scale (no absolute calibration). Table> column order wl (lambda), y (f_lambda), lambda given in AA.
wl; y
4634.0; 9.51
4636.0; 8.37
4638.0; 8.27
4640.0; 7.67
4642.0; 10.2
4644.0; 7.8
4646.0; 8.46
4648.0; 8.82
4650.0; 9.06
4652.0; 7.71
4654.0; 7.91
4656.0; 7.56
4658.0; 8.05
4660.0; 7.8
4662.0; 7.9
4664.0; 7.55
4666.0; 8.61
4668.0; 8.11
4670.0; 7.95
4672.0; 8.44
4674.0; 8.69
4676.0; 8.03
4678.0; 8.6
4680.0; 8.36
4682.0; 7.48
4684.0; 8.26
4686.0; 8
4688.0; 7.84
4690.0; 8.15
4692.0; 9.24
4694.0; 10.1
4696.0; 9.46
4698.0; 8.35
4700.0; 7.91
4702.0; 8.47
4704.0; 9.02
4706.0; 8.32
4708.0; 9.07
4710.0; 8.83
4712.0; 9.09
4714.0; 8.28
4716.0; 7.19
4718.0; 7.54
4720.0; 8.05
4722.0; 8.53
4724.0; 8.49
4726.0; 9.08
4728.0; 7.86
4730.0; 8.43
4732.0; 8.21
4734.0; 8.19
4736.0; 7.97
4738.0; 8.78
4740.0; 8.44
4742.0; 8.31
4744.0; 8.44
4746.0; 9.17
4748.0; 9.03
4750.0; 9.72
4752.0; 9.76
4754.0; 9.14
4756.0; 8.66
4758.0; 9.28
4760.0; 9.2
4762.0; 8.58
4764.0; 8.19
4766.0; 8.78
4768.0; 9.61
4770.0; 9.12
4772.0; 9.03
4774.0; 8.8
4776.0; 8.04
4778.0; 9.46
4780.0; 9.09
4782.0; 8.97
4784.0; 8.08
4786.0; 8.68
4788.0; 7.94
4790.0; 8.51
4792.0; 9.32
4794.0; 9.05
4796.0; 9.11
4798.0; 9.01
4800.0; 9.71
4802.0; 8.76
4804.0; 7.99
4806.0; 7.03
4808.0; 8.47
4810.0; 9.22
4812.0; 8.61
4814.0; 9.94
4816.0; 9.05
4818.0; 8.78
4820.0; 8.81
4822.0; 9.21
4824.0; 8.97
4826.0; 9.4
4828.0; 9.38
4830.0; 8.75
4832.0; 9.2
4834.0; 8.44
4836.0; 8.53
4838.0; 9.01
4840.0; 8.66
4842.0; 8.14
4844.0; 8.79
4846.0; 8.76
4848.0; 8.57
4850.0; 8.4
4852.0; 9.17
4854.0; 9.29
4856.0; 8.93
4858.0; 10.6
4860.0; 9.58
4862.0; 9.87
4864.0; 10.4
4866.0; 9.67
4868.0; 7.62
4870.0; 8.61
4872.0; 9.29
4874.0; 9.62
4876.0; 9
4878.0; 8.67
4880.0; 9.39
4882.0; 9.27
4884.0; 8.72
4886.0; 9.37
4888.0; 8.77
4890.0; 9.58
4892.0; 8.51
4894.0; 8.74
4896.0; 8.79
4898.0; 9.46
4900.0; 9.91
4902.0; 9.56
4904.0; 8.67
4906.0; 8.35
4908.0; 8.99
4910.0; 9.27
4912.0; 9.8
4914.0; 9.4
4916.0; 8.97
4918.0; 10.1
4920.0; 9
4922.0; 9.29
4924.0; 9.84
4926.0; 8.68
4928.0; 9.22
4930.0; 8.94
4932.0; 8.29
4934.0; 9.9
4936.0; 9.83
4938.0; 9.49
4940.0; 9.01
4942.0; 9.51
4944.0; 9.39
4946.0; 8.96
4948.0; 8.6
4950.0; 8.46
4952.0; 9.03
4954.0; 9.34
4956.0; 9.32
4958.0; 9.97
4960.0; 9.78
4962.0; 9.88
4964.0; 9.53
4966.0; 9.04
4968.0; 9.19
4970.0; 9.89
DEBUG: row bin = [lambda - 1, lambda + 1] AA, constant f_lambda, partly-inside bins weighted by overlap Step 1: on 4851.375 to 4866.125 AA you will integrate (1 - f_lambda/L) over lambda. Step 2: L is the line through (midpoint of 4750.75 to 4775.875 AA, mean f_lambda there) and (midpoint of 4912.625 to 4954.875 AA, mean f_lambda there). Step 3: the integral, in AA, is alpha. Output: -0.96 AA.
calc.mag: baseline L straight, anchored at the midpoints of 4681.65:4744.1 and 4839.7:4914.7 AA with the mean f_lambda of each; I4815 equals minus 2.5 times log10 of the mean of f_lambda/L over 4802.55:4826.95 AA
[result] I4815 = 0.01 mag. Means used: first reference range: 8.43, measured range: 8.79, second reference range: 9.11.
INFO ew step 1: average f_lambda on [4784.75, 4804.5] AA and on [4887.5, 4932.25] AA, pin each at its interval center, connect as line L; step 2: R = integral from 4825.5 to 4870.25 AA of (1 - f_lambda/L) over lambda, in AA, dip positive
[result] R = -0.3 AA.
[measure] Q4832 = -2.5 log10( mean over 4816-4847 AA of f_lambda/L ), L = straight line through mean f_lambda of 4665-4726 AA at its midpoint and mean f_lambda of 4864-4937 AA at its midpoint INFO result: 0.01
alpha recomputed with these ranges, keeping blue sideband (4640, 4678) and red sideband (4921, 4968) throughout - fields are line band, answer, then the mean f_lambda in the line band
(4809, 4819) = -0.4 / 9.12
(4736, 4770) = -1.3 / 8.92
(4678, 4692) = 0.3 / 8.14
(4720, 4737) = 0.3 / 8.33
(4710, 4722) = 0.4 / 8.14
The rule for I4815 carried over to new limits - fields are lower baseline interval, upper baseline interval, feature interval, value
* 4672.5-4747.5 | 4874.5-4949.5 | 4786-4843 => 0.00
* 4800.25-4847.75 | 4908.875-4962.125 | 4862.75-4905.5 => -0.01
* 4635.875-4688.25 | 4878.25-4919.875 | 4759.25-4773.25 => -0.04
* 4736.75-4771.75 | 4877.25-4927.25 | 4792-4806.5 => 0.03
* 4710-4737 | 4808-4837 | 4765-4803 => -0.02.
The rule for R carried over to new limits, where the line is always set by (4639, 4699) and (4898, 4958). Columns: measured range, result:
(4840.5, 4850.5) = 0.4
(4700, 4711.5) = -0.3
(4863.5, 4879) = -0.1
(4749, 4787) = -1.2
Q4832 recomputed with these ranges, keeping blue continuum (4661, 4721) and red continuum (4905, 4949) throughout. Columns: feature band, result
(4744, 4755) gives -0.086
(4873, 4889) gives -0.006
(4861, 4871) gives -0.028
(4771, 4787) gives -0.011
